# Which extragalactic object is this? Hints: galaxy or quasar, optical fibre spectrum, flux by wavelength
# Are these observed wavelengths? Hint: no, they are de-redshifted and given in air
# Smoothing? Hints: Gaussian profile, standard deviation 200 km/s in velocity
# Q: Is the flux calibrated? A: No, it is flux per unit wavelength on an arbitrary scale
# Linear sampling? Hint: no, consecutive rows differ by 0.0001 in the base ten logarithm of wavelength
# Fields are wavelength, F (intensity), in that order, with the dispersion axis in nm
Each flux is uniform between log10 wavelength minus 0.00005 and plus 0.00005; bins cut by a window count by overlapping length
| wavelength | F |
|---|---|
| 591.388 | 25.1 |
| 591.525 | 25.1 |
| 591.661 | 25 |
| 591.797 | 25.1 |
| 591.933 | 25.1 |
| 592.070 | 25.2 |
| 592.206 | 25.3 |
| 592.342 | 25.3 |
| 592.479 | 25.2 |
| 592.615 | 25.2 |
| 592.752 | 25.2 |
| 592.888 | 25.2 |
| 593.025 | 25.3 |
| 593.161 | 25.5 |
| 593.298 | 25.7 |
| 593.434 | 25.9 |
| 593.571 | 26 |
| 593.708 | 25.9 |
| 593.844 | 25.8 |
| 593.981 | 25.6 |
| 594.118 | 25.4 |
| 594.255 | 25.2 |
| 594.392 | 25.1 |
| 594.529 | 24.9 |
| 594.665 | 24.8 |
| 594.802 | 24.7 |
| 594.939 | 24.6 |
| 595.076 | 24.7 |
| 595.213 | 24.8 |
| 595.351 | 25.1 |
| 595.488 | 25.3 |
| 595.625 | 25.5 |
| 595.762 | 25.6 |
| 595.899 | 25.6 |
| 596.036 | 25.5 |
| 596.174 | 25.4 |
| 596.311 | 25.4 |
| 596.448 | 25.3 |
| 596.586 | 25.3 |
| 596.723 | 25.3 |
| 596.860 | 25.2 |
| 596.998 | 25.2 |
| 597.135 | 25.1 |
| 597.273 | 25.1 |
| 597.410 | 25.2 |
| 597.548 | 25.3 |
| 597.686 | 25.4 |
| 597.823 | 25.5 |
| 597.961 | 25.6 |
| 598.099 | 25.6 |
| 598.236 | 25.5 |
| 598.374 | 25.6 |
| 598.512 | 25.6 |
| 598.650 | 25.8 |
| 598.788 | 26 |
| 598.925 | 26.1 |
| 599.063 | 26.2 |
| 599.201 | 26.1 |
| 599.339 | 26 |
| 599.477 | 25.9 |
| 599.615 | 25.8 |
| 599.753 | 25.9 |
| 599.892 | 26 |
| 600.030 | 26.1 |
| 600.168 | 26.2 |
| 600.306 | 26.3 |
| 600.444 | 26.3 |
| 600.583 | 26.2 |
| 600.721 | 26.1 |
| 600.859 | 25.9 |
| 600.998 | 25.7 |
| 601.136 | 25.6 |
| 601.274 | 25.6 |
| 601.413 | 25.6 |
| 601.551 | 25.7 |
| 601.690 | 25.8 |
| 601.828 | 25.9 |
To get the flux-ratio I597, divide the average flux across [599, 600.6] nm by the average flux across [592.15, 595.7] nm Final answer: 1.03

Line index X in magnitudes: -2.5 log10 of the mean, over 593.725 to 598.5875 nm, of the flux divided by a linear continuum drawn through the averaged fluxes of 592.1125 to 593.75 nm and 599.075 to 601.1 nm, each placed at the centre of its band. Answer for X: 0.02 mag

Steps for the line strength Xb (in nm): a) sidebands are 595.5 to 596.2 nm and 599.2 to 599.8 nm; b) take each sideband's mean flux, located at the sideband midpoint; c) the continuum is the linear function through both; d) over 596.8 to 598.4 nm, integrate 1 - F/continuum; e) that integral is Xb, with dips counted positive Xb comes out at 0.02 nm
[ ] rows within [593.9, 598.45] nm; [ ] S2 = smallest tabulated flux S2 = 24.6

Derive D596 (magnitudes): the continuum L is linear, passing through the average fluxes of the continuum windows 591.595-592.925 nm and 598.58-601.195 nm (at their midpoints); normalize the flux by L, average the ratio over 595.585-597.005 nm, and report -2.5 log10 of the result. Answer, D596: 0.01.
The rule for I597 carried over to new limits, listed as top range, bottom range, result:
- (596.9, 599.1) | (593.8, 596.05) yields 1.01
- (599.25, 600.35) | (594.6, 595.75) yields 1.04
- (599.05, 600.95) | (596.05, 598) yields 1.03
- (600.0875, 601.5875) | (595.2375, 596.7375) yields 1.02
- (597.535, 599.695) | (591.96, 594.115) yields 1.01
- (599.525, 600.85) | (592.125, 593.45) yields 1.03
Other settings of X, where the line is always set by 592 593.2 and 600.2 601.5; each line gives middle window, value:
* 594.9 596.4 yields 0.012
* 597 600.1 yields 0.002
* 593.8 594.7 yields 0.006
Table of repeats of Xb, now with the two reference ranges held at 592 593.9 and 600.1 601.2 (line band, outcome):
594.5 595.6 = 0.03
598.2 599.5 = 0.00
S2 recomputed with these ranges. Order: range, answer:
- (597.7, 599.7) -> 25.5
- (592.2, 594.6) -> 24.9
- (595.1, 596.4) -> 24.8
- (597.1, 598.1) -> 25.1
